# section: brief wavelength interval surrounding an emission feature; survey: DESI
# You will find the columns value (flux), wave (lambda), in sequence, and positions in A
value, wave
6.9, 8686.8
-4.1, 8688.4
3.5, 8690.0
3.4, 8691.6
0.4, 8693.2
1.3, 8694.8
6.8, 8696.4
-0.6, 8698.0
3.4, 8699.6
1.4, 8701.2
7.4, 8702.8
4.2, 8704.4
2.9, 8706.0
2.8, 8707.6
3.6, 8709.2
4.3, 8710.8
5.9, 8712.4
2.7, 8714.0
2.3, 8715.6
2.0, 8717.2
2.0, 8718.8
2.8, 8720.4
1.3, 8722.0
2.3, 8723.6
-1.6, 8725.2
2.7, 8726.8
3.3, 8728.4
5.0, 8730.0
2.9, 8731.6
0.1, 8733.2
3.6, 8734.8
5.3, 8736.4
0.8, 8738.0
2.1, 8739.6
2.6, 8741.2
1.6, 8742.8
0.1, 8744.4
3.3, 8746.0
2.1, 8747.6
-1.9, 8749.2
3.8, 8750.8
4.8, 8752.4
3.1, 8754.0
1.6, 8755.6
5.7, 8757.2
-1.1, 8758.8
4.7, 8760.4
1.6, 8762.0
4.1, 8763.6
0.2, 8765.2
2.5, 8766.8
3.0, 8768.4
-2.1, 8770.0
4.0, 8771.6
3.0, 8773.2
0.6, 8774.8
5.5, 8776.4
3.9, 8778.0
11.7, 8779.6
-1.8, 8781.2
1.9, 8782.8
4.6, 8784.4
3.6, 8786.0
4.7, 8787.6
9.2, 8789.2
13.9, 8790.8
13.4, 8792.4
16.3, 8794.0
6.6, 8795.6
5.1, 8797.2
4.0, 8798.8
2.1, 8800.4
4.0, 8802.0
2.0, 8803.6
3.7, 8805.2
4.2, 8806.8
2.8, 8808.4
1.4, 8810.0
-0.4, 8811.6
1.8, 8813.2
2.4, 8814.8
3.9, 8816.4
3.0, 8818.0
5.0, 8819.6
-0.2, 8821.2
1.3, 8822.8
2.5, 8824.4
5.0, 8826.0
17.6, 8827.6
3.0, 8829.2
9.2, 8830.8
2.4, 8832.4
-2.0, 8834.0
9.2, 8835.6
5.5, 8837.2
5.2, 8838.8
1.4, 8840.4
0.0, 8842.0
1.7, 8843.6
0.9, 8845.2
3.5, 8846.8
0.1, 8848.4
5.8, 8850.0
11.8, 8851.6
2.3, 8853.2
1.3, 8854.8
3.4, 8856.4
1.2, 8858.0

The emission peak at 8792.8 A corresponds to Hgamma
